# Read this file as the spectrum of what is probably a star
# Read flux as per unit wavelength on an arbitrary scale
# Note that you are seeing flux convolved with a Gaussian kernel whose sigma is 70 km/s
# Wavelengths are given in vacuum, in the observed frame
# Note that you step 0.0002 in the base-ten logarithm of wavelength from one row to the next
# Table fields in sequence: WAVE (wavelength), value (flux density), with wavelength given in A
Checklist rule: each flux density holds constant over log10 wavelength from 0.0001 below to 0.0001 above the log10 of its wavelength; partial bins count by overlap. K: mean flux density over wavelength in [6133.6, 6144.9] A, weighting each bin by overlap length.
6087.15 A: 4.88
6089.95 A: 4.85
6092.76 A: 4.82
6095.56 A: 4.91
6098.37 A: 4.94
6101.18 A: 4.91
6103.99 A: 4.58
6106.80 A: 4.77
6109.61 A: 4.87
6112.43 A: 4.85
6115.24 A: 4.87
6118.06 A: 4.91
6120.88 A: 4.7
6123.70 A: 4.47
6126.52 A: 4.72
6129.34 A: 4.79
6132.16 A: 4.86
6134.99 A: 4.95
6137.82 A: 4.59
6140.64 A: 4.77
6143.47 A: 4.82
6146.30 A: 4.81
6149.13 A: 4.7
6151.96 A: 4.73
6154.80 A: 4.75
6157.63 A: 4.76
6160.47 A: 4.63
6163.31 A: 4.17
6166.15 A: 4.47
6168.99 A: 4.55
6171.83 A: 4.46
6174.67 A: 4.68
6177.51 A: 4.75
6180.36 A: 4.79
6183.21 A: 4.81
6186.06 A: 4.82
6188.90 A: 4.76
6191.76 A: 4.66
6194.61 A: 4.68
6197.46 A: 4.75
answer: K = 4.78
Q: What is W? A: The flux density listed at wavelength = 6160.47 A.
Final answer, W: 4.63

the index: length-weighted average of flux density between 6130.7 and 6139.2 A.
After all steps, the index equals 4.8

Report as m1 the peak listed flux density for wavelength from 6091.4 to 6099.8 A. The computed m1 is 4.94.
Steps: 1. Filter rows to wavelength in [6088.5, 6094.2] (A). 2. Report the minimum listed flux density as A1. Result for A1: 4.82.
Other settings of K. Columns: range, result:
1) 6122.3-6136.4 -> 4.76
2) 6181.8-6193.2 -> 4.76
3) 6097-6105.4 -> 4.81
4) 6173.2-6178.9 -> 4.72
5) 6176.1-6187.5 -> 4.79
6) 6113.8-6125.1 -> 4.74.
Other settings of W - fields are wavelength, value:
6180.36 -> 4.79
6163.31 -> 4.17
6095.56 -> 4.91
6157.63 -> 4.76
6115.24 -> 4.87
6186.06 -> 4.82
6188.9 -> 4.76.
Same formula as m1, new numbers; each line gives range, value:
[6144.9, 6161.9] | 4.81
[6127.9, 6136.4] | 4.95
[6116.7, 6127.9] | 4.91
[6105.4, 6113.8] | 4.87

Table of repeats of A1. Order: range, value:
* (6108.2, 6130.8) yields 4.47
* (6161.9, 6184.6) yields 4.17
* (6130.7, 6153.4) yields 4.59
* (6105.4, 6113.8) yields 4.77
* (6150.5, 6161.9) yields 4.63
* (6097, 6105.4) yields 4.58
